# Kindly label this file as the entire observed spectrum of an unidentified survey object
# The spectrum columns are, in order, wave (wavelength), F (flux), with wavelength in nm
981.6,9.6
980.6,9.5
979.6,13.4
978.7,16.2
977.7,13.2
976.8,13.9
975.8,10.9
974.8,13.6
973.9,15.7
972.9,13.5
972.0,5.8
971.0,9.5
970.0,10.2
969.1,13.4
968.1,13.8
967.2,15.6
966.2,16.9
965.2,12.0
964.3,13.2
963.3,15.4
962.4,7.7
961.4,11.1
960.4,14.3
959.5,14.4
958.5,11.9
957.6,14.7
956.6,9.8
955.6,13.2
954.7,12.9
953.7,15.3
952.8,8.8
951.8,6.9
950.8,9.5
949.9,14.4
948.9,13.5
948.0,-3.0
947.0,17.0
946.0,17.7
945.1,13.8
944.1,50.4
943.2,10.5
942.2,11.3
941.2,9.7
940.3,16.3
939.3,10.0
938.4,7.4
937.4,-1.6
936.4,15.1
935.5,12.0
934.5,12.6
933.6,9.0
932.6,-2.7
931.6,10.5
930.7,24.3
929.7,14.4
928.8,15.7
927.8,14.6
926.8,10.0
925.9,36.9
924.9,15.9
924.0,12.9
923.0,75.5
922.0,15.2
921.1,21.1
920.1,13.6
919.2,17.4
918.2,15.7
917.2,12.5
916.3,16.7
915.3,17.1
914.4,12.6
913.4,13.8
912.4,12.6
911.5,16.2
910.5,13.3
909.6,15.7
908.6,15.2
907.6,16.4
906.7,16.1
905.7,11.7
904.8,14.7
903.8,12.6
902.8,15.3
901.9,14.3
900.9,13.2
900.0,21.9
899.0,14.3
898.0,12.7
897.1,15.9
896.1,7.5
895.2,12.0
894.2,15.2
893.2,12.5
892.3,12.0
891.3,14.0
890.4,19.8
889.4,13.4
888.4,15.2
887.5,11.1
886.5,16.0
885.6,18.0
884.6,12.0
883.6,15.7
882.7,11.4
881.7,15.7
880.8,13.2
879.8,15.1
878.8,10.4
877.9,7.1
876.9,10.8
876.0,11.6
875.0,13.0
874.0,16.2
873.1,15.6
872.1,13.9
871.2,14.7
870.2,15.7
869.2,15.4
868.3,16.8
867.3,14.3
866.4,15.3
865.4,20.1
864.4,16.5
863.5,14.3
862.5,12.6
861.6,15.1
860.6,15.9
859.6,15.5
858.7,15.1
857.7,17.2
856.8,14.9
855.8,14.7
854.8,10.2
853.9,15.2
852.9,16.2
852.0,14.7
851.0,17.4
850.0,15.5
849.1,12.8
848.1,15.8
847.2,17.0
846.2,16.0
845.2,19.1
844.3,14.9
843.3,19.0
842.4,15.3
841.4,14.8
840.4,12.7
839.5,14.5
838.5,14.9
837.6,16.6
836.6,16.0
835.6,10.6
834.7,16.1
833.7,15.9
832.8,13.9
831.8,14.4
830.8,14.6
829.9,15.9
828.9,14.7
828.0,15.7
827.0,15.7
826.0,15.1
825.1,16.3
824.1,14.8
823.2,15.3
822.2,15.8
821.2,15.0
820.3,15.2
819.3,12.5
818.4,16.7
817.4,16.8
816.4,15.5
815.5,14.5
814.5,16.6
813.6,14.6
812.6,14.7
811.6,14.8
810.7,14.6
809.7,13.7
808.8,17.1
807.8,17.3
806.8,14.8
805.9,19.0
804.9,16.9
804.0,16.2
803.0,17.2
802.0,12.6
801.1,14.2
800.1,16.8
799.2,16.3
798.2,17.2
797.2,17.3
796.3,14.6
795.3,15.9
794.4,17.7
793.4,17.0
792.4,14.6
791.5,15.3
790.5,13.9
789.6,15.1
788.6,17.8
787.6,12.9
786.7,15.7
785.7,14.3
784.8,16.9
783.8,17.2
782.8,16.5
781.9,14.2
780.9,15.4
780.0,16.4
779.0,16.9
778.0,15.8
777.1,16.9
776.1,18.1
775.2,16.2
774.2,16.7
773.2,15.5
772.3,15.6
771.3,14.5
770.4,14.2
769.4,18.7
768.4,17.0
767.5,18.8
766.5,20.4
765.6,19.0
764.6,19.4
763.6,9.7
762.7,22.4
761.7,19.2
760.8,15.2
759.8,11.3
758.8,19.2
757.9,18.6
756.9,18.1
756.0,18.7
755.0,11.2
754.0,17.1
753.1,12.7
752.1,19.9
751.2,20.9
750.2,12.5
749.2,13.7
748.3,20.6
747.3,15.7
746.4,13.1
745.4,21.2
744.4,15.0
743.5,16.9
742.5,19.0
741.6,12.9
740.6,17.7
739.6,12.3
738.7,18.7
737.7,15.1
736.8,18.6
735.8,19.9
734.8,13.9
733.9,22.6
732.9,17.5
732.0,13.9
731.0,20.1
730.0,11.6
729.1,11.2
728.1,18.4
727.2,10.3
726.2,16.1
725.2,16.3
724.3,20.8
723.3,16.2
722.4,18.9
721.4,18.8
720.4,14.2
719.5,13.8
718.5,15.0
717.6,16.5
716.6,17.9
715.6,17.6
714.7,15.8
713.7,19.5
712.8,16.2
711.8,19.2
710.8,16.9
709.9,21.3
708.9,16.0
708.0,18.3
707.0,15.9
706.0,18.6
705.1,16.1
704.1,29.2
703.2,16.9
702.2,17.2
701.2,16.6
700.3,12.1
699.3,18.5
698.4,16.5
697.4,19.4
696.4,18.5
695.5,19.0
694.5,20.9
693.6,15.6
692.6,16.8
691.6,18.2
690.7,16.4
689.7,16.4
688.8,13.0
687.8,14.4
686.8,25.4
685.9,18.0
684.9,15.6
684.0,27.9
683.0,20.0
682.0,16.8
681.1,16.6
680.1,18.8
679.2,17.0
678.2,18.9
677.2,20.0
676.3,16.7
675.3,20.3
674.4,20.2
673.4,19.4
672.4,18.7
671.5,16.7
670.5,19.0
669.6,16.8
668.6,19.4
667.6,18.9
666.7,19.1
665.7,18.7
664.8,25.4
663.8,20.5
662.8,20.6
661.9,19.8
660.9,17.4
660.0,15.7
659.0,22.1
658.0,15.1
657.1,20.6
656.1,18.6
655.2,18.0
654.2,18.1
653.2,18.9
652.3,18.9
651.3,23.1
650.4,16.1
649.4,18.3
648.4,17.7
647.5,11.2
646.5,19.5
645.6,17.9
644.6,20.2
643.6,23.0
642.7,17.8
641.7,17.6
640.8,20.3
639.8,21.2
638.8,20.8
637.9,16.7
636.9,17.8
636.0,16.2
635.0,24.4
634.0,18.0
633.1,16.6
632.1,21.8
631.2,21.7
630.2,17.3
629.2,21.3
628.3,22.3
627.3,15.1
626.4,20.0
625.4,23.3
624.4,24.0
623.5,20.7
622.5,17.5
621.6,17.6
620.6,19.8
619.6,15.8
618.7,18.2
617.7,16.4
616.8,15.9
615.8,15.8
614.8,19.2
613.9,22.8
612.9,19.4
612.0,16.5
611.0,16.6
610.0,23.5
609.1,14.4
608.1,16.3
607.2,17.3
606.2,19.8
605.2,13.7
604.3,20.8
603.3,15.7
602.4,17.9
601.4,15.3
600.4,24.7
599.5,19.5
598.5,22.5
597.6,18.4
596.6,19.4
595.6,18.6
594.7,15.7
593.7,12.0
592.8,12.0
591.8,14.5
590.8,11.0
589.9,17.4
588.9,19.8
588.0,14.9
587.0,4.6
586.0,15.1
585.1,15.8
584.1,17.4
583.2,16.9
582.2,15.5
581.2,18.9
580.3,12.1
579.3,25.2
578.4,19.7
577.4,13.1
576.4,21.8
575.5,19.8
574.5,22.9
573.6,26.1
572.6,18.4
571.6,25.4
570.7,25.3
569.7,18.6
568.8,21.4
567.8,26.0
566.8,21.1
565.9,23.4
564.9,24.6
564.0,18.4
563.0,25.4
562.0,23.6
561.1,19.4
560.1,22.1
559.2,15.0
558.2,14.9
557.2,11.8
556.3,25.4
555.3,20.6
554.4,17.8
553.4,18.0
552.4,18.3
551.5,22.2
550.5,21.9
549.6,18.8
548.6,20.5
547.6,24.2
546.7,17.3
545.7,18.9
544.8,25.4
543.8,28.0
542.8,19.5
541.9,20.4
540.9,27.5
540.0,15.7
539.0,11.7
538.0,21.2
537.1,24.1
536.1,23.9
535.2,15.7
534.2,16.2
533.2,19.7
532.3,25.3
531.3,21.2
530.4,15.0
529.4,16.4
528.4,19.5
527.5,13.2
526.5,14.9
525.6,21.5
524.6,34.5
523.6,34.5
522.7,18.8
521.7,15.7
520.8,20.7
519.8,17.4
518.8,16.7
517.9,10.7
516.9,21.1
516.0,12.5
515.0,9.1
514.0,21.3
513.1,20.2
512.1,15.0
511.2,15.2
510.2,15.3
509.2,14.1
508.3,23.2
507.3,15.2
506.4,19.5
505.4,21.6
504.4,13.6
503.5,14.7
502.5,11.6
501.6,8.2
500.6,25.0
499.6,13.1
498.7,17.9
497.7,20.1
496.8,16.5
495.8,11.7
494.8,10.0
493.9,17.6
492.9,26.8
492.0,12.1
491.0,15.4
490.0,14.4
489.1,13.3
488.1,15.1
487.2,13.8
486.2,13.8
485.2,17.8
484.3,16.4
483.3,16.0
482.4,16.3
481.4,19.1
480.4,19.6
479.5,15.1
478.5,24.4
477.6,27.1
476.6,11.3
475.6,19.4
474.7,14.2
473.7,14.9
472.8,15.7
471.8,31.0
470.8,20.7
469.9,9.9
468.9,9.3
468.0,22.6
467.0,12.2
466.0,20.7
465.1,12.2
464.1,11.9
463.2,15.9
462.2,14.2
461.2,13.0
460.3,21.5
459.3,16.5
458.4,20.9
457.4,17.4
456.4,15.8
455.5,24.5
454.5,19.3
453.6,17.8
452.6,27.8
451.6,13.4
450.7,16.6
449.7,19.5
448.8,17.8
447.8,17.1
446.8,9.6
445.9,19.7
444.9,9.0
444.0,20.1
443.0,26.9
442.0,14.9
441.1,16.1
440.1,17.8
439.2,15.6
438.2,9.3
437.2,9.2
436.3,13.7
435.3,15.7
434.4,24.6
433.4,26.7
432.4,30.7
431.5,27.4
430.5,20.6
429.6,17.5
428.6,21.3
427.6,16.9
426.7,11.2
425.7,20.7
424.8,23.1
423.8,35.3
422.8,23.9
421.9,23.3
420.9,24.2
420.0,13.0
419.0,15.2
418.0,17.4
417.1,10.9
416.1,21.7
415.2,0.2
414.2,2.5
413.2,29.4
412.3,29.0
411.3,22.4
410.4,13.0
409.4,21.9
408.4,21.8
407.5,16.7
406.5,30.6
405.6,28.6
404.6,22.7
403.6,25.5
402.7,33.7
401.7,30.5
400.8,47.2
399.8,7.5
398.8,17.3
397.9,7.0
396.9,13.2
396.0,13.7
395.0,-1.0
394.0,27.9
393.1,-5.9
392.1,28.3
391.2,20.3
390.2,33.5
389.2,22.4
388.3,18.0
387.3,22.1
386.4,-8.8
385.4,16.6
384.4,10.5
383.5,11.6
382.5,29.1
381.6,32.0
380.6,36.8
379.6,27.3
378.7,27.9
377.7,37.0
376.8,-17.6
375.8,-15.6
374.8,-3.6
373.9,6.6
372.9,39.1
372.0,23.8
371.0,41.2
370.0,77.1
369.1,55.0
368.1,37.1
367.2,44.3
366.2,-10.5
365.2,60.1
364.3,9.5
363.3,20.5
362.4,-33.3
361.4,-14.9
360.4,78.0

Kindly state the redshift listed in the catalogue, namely 0.406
